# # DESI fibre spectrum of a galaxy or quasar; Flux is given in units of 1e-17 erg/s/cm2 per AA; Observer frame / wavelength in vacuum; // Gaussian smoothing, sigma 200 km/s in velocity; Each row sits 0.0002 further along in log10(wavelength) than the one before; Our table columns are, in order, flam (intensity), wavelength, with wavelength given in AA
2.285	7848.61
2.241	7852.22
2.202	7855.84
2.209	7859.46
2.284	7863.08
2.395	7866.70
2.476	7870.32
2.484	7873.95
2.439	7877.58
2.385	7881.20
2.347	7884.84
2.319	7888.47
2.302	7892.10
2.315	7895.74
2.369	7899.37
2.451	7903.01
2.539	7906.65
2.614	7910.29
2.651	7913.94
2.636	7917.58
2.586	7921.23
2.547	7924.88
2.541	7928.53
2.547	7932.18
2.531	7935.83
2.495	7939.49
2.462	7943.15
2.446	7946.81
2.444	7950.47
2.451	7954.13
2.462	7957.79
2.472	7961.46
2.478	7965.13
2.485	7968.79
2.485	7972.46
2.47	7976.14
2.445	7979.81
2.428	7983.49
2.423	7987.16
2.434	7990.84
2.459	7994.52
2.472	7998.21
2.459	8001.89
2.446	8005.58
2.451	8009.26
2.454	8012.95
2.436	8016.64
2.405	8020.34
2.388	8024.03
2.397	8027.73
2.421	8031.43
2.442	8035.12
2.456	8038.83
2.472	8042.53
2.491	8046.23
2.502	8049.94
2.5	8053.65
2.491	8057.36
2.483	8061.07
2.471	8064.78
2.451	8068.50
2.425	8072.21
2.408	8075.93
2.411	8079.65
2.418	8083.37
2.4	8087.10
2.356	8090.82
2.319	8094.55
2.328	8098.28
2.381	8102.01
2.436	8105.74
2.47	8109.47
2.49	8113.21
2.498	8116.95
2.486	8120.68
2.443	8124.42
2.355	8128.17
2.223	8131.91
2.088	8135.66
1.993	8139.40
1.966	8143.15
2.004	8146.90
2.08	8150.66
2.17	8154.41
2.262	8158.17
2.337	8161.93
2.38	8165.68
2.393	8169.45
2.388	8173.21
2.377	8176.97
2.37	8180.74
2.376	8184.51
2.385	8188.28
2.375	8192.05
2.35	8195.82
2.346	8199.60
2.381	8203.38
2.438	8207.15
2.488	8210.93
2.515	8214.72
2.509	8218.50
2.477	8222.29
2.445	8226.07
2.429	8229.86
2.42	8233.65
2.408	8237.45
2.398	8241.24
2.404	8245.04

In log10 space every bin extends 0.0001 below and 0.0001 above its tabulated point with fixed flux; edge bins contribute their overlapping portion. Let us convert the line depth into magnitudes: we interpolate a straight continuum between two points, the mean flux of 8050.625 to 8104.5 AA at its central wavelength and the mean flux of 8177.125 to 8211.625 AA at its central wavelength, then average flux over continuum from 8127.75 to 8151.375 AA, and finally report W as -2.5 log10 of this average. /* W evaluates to 0.15 mag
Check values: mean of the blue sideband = 2.42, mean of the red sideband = 2.39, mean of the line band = 2.09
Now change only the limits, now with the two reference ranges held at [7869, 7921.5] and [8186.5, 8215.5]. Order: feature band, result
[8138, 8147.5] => 0.21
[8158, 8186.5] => 0.02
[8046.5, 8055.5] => -0.03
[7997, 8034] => 0.00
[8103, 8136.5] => 0.01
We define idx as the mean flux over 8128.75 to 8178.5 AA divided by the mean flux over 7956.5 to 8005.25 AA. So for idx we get 0.90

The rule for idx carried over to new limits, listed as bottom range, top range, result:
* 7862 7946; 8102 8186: 0.93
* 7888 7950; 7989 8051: 0.98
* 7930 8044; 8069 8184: 0.95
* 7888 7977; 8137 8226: 0.93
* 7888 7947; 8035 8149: 0.95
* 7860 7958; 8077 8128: 0.98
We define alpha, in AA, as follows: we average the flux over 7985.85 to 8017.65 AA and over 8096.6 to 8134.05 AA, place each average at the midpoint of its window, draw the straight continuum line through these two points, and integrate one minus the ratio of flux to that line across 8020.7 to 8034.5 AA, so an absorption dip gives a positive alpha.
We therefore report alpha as 0.2 AA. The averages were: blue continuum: 2.45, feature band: 2.41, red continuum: 2.41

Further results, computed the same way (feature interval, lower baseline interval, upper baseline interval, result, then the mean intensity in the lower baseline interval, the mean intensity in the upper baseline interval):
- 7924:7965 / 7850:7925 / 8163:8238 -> -1.3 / 2.42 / 2.41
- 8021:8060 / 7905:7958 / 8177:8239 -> 0.5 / 2.53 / 2.42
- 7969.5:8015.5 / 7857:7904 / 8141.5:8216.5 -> -2.1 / 2.36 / 2.32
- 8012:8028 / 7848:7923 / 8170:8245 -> 0.0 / 2.41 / 2.41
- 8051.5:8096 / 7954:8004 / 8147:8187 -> -0.9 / 2.46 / 2.3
